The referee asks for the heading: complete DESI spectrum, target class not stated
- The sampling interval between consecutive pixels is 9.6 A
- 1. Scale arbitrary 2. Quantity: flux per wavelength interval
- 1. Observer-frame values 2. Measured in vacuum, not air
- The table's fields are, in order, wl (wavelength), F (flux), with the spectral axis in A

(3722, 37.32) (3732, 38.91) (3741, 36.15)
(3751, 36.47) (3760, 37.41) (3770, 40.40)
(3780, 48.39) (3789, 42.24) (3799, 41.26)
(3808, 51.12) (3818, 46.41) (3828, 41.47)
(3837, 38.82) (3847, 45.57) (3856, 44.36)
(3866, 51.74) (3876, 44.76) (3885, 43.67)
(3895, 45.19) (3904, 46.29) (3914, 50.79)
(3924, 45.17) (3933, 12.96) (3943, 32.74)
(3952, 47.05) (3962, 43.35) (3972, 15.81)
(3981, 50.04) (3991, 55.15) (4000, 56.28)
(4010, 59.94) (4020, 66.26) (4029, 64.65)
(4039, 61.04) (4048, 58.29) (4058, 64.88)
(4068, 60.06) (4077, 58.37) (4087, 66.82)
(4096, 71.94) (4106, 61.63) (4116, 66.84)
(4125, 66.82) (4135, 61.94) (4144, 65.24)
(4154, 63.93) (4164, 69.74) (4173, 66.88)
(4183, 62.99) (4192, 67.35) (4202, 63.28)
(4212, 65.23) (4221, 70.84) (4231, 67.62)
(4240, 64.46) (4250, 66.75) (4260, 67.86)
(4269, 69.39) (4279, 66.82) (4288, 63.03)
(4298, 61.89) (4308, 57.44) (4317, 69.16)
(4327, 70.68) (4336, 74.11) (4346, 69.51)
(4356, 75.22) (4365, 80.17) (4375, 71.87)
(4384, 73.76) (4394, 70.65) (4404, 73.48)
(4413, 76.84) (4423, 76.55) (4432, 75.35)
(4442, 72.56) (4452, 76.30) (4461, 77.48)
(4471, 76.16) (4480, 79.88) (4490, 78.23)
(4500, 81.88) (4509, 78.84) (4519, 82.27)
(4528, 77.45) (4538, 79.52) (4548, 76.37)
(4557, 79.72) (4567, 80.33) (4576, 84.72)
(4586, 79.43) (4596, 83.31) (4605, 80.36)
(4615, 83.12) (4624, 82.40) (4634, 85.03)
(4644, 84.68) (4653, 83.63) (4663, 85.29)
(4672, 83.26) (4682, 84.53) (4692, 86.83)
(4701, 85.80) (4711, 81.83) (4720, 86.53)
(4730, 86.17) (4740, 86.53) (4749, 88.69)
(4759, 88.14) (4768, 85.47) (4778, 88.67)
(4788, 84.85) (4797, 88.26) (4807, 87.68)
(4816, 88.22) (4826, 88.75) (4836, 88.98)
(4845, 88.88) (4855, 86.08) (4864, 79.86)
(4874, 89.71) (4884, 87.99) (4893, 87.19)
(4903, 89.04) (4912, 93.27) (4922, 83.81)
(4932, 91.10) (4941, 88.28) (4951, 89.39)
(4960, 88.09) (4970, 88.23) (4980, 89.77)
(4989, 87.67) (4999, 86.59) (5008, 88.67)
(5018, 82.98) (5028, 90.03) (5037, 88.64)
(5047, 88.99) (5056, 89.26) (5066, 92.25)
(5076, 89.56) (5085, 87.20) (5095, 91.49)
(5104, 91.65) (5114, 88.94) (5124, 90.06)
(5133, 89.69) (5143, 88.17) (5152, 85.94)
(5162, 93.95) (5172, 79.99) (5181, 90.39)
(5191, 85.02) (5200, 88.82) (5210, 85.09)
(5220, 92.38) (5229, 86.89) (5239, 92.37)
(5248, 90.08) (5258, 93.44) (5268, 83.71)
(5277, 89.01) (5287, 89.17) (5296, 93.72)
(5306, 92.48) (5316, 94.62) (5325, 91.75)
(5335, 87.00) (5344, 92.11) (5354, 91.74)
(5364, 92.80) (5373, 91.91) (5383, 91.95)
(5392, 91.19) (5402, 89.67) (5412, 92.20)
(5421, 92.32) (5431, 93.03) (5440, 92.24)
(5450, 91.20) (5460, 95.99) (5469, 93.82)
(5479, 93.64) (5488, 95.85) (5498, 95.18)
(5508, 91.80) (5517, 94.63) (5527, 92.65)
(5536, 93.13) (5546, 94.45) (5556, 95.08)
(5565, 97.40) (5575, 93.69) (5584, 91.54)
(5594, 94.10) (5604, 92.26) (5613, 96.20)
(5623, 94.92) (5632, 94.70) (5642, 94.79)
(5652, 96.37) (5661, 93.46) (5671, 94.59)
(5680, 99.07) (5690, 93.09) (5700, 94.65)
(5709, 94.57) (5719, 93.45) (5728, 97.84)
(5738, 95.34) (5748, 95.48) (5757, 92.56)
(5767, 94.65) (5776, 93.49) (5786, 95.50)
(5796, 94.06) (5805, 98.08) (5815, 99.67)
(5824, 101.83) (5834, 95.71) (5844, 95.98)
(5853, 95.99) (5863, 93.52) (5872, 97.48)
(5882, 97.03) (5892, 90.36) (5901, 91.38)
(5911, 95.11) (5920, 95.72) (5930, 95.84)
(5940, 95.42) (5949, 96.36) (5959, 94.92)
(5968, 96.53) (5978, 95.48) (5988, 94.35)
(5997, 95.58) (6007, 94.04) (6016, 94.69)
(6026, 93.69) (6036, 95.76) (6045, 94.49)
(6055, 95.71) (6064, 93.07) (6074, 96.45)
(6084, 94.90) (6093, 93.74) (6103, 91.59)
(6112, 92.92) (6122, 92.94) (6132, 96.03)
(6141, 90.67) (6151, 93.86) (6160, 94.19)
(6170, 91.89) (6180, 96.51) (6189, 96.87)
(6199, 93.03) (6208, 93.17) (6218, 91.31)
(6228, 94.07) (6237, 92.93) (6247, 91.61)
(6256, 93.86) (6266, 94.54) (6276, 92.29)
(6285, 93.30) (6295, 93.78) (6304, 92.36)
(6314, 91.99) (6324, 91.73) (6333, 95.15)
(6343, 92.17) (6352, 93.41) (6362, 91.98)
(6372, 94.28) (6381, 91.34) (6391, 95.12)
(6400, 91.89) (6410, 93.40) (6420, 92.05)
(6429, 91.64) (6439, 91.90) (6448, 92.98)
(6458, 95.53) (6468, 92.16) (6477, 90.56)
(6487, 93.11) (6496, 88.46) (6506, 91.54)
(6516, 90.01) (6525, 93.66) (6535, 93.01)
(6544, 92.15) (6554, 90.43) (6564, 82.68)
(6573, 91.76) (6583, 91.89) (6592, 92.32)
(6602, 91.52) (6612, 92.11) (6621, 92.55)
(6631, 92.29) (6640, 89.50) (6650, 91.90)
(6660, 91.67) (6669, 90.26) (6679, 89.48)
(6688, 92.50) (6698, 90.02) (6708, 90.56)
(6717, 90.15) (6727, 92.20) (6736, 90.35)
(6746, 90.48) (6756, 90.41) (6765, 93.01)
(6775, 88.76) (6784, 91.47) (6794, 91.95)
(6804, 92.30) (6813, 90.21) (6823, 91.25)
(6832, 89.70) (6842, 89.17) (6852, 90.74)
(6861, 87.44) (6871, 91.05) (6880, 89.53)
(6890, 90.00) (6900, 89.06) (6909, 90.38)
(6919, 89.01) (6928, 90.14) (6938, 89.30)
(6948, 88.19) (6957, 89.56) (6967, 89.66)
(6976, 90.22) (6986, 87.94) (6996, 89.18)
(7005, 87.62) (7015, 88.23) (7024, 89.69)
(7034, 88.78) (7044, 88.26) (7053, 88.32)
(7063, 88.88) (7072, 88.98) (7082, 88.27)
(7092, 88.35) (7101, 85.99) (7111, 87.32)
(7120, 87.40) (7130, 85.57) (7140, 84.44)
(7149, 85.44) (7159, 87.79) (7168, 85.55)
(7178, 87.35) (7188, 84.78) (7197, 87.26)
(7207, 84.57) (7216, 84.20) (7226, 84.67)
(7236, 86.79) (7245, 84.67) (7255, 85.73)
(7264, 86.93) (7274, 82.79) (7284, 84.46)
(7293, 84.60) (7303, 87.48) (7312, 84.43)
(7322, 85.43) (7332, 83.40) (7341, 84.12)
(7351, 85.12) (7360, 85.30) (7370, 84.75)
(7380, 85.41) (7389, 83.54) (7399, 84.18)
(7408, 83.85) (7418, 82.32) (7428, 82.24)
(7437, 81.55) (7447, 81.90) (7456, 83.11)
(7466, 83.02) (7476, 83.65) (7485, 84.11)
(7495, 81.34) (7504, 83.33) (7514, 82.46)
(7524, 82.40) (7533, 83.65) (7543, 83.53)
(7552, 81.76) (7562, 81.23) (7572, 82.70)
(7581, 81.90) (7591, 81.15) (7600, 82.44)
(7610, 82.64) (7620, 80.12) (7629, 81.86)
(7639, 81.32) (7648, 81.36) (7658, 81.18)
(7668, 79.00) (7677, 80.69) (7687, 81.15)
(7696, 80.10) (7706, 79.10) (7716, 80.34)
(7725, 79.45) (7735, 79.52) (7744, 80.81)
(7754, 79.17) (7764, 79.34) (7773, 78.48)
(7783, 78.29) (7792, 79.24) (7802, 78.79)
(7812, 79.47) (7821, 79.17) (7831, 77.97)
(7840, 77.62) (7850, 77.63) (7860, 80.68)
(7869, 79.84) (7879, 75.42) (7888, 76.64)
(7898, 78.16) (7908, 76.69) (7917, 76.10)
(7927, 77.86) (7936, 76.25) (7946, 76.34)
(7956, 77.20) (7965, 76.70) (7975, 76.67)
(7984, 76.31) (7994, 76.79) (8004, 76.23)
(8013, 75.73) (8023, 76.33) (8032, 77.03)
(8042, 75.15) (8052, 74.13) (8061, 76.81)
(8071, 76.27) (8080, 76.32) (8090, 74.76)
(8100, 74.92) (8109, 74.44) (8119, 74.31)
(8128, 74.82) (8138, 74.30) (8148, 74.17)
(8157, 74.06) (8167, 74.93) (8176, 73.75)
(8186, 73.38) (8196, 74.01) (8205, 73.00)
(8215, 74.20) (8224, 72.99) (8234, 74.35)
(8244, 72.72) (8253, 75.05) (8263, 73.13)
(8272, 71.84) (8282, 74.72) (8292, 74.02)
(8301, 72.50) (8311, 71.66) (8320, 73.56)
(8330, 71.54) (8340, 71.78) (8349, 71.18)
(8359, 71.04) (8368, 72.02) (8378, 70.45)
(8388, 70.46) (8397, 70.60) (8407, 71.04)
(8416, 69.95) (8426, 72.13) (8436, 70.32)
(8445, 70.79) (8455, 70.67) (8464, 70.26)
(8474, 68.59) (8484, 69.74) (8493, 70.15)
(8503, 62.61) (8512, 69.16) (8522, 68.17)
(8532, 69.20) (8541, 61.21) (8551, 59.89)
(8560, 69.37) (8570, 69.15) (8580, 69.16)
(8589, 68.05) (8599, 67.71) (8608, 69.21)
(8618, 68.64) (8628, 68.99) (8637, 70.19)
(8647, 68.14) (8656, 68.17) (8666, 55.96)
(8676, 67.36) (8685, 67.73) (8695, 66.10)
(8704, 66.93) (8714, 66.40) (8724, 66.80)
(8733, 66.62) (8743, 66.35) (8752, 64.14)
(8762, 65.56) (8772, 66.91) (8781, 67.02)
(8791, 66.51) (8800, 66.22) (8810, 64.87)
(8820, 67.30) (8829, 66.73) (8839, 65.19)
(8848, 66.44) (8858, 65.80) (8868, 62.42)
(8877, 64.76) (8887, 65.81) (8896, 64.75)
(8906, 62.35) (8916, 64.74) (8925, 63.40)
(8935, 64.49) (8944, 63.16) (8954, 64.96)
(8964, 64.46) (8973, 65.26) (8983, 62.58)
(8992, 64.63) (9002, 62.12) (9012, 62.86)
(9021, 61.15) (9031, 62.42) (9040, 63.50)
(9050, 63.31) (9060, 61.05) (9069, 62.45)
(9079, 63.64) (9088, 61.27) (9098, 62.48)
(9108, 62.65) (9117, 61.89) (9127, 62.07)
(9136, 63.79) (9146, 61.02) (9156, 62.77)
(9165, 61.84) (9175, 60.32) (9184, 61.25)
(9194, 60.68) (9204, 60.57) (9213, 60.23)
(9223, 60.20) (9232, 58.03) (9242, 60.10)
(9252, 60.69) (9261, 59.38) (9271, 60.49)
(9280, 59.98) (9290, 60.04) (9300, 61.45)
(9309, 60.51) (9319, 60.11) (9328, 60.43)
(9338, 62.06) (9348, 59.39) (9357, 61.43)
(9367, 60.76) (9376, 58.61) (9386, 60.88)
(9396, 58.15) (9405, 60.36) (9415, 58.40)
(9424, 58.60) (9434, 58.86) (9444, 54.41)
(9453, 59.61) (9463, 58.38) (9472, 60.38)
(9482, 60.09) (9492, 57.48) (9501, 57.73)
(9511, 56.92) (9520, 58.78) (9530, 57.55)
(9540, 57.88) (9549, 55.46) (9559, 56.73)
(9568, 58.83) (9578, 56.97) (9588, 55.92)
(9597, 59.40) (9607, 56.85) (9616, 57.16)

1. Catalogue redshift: 0.000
